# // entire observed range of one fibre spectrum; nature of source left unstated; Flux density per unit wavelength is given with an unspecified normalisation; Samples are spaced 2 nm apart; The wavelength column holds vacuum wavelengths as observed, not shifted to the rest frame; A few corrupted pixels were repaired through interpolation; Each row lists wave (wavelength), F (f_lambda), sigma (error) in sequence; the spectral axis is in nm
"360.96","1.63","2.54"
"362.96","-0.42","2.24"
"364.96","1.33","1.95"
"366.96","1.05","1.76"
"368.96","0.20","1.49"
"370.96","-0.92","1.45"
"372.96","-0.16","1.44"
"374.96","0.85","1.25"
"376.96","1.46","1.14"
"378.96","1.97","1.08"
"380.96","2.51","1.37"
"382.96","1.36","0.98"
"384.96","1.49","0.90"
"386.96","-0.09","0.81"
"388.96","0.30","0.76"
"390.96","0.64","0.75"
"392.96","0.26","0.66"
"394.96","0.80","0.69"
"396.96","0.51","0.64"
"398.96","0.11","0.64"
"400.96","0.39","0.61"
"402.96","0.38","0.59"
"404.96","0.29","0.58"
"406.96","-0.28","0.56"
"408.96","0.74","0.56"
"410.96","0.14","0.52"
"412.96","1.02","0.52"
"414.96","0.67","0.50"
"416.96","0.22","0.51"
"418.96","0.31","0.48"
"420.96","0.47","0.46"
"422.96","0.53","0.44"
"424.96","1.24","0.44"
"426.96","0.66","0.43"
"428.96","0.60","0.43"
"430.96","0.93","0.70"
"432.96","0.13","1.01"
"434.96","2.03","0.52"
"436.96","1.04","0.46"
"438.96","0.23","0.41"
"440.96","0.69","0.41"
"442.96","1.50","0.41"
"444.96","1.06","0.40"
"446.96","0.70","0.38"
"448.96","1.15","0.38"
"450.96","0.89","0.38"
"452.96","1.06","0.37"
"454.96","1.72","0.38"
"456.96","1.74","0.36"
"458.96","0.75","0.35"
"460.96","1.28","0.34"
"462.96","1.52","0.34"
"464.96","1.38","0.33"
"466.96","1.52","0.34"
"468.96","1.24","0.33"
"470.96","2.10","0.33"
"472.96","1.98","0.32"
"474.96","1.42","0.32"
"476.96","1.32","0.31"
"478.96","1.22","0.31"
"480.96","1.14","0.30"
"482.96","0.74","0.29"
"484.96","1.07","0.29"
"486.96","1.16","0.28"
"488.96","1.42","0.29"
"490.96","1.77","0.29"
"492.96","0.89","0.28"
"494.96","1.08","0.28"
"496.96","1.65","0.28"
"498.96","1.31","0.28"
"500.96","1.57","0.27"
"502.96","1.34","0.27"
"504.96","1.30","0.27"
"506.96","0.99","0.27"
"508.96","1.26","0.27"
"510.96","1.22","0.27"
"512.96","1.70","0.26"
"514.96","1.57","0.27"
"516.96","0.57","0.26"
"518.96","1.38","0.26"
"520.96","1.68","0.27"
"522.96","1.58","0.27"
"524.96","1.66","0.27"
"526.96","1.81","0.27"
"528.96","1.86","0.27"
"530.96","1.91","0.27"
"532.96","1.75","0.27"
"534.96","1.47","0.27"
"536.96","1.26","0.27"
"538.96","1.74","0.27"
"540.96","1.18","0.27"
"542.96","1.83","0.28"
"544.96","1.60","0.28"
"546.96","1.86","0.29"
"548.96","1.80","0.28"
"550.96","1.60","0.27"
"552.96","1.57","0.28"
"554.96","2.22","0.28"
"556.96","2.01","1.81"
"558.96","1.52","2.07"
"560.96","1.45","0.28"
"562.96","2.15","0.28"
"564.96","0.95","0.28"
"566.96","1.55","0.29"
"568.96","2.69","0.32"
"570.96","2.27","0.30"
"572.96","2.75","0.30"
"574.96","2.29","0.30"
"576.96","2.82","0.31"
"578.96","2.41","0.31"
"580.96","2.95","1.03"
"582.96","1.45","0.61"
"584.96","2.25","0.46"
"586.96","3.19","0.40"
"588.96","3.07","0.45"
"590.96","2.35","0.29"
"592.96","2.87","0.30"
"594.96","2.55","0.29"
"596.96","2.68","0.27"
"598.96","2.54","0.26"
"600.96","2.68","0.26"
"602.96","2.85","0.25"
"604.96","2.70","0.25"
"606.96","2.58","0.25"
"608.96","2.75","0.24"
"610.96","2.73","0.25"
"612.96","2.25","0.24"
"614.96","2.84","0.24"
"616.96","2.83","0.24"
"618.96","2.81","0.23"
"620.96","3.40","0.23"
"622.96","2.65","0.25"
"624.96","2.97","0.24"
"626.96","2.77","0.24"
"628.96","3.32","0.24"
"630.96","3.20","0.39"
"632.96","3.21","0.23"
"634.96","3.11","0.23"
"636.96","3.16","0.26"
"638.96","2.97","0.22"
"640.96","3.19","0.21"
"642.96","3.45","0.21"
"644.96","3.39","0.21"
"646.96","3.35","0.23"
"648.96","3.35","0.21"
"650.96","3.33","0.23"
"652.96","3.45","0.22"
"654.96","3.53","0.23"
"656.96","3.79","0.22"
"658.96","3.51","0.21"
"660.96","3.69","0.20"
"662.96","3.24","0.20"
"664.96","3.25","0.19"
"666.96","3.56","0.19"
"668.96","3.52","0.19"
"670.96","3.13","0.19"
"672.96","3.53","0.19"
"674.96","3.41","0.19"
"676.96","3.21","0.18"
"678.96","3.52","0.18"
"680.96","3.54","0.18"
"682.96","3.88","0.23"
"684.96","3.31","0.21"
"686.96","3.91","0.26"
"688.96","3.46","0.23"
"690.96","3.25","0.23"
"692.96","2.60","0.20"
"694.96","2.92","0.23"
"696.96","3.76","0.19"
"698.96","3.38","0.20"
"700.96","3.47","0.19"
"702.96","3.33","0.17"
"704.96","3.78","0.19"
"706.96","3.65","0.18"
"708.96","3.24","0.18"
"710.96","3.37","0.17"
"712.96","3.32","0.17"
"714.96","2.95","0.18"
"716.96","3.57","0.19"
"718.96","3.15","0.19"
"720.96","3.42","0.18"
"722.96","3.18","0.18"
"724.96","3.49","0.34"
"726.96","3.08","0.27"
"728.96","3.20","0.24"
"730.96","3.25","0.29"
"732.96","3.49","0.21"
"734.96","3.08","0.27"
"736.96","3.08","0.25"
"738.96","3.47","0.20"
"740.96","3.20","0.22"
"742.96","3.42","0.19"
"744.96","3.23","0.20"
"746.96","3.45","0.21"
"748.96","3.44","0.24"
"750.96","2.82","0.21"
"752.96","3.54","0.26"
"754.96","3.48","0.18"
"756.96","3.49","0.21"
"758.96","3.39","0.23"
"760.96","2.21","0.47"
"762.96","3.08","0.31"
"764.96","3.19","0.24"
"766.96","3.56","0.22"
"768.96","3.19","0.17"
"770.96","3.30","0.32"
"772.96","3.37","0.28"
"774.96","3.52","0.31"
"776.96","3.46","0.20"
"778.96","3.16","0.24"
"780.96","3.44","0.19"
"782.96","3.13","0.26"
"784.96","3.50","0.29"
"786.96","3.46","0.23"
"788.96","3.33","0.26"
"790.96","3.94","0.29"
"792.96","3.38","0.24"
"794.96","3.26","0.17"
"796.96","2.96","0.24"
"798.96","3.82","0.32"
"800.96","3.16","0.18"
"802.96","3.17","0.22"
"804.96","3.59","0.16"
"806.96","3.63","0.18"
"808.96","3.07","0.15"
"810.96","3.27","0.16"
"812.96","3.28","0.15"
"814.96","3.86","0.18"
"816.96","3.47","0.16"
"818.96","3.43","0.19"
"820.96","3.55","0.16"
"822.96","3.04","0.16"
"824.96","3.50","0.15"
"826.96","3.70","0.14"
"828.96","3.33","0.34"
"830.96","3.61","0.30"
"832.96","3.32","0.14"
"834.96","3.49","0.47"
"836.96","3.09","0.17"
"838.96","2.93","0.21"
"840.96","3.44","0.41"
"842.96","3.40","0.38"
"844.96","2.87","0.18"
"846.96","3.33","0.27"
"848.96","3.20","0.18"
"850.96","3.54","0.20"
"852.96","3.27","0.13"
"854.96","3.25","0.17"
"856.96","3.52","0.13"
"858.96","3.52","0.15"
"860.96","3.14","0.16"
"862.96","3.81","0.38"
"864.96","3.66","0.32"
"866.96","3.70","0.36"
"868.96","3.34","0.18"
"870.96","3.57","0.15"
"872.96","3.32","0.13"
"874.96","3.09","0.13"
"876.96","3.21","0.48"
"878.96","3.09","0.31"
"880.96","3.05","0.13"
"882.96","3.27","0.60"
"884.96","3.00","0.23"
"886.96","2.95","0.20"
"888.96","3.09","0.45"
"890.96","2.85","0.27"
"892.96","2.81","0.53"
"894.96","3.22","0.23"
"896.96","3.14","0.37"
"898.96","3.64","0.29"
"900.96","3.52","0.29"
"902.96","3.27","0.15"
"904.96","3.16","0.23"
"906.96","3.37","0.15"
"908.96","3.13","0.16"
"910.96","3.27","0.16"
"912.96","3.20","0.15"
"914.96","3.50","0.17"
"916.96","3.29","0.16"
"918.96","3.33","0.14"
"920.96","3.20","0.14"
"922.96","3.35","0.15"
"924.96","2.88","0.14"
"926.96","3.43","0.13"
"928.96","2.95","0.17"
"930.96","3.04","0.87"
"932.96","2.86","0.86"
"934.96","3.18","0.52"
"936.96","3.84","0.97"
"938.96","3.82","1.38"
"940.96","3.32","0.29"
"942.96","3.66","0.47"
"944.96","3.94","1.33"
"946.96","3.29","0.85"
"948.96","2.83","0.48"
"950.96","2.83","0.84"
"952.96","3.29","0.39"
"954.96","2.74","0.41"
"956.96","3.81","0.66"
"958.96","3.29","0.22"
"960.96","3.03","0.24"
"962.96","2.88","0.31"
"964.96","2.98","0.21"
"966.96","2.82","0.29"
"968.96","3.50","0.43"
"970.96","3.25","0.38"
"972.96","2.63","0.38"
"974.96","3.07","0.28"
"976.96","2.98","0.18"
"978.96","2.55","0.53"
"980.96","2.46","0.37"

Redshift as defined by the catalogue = 0.42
